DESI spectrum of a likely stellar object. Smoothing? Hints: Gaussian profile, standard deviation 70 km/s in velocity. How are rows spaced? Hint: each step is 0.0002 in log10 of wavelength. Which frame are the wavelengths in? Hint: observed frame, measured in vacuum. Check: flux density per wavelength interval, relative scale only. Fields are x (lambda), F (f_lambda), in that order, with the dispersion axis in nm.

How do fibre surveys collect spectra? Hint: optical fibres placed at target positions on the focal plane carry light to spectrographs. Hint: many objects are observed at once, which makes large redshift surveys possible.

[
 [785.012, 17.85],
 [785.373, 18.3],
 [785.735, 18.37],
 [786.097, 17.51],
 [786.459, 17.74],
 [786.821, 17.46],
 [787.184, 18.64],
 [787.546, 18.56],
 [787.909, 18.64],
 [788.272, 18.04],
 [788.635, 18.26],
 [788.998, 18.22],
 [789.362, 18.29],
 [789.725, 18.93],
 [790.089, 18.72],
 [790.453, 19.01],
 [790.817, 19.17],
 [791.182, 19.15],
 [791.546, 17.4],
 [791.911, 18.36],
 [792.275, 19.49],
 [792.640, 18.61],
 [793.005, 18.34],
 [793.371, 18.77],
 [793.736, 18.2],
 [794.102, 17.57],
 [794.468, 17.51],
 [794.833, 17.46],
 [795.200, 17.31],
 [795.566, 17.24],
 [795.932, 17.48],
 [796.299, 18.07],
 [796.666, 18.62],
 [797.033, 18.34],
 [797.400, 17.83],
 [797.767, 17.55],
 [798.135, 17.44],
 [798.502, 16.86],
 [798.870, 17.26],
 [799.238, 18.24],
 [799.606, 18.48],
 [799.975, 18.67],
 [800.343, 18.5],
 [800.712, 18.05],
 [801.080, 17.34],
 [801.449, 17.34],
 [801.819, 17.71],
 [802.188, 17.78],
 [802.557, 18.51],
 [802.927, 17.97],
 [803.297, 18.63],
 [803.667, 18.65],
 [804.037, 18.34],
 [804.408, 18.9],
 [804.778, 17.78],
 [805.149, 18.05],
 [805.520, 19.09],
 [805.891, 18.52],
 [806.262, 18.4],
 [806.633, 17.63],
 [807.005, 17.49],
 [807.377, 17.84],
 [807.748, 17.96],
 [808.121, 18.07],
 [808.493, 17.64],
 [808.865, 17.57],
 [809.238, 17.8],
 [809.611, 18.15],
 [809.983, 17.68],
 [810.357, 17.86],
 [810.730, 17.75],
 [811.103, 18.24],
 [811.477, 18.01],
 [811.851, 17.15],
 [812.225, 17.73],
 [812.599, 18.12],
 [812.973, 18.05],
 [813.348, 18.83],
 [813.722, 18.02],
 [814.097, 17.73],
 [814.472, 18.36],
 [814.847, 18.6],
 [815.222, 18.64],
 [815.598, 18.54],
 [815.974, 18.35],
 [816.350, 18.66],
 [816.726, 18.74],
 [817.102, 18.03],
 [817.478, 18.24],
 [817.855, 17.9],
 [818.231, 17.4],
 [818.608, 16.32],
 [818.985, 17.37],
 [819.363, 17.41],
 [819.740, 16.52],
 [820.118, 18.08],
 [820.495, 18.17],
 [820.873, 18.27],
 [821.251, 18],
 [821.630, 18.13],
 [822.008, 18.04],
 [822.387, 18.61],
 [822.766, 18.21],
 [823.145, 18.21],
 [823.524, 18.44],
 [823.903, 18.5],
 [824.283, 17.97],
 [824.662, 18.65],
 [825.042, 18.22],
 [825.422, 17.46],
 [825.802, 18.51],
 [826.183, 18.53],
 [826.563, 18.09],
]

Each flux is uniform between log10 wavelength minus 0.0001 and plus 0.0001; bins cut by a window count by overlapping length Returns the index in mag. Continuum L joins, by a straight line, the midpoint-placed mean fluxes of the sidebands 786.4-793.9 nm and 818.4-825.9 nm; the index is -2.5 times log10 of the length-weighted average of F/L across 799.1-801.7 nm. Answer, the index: 0.01 mag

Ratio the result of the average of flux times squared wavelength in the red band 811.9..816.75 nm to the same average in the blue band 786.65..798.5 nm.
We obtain 1.06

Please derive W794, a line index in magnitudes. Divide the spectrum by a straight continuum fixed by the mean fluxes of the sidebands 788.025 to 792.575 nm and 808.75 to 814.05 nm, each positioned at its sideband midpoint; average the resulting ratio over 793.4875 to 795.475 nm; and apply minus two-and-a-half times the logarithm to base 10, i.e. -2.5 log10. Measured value 0.05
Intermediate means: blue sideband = 18.6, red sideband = 17.9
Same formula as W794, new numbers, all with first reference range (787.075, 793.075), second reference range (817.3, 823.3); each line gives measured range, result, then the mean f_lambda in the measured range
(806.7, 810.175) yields 0.019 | 17.8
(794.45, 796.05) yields 0.064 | 17.4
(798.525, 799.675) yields 0.034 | 17.8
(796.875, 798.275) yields 0.036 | 17.8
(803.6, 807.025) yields -0.007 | 18.3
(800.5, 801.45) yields 0.039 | 17.7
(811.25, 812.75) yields 0.016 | 17.8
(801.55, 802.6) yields 0.024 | 17.9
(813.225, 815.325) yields -0.023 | 18.3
